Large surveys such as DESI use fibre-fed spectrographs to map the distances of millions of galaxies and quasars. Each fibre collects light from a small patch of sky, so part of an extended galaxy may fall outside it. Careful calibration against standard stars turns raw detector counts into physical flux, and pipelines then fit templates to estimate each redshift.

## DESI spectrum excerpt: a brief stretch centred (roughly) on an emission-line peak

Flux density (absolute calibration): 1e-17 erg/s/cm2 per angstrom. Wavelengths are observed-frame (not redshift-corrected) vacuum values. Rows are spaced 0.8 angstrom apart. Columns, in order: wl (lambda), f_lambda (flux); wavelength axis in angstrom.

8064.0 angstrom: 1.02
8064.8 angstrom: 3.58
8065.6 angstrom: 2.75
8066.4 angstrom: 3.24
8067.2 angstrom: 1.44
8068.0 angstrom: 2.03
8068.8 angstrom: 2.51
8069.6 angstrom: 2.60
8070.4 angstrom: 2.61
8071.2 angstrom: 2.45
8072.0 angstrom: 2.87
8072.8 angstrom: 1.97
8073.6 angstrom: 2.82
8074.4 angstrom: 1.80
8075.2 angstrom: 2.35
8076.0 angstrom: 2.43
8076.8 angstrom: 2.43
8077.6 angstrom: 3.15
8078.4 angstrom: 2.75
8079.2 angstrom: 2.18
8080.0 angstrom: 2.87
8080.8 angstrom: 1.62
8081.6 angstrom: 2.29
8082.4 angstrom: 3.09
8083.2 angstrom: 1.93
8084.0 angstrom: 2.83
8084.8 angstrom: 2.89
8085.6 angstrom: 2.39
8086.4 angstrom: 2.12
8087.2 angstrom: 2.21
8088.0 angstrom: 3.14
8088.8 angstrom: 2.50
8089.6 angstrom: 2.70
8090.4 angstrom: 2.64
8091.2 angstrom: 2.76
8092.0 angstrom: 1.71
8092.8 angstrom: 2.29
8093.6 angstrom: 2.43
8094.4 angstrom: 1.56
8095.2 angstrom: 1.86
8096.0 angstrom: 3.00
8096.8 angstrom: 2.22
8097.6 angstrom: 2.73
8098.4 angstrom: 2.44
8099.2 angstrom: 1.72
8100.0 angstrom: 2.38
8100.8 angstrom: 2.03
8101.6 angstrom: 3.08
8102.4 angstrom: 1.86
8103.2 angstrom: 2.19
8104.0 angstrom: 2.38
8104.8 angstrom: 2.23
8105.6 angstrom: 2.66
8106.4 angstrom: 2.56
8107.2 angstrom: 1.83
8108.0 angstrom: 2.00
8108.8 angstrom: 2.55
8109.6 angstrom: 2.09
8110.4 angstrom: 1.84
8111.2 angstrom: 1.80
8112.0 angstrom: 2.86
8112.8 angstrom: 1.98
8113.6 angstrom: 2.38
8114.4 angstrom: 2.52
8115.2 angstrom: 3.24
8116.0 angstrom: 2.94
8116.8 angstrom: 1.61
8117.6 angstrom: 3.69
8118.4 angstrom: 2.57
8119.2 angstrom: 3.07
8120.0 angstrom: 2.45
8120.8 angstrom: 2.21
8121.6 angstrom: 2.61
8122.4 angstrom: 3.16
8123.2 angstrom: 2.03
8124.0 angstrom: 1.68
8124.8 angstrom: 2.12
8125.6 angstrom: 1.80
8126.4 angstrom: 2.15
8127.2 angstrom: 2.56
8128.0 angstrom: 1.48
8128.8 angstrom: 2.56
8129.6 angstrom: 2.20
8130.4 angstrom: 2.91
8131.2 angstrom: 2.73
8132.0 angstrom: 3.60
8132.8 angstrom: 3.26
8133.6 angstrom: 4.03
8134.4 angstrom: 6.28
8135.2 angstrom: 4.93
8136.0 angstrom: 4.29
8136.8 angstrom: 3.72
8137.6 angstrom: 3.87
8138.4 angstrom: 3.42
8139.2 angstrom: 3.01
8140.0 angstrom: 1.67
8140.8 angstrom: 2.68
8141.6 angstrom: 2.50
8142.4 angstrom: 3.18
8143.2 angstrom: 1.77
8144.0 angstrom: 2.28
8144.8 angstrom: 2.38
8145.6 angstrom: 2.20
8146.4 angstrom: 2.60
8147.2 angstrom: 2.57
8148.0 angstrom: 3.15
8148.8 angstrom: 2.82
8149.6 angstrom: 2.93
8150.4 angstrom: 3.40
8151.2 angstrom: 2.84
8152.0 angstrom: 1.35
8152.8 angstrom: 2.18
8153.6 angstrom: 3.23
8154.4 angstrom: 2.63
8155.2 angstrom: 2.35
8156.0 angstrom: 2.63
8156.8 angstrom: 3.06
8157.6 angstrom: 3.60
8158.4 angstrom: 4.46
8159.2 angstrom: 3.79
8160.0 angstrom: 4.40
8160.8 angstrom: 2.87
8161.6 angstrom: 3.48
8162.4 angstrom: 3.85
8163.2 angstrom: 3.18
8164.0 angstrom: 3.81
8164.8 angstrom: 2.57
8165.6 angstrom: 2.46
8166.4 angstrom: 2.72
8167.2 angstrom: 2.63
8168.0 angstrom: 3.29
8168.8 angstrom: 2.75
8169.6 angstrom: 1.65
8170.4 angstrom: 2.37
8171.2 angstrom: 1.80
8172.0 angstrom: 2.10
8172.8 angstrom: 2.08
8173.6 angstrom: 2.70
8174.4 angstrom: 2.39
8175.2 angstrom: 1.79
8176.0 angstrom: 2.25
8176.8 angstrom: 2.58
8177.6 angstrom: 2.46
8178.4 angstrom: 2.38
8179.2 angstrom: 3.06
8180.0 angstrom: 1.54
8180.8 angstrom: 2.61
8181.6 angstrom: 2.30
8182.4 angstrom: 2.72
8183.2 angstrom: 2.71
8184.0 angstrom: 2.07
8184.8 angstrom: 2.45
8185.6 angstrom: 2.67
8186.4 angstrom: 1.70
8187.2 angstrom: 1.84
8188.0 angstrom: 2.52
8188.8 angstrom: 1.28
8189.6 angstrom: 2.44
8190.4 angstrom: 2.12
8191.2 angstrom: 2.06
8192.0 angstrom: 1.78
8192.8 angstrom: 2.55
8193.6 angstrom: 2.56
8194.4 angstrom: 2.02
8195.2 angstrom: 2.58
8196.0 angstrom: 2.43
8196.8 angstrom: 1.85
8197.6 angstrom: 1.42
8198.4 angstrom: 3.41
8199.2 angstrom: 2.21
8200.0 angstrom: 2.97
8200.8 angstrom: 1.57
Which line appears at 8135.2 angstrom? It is H-alpha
